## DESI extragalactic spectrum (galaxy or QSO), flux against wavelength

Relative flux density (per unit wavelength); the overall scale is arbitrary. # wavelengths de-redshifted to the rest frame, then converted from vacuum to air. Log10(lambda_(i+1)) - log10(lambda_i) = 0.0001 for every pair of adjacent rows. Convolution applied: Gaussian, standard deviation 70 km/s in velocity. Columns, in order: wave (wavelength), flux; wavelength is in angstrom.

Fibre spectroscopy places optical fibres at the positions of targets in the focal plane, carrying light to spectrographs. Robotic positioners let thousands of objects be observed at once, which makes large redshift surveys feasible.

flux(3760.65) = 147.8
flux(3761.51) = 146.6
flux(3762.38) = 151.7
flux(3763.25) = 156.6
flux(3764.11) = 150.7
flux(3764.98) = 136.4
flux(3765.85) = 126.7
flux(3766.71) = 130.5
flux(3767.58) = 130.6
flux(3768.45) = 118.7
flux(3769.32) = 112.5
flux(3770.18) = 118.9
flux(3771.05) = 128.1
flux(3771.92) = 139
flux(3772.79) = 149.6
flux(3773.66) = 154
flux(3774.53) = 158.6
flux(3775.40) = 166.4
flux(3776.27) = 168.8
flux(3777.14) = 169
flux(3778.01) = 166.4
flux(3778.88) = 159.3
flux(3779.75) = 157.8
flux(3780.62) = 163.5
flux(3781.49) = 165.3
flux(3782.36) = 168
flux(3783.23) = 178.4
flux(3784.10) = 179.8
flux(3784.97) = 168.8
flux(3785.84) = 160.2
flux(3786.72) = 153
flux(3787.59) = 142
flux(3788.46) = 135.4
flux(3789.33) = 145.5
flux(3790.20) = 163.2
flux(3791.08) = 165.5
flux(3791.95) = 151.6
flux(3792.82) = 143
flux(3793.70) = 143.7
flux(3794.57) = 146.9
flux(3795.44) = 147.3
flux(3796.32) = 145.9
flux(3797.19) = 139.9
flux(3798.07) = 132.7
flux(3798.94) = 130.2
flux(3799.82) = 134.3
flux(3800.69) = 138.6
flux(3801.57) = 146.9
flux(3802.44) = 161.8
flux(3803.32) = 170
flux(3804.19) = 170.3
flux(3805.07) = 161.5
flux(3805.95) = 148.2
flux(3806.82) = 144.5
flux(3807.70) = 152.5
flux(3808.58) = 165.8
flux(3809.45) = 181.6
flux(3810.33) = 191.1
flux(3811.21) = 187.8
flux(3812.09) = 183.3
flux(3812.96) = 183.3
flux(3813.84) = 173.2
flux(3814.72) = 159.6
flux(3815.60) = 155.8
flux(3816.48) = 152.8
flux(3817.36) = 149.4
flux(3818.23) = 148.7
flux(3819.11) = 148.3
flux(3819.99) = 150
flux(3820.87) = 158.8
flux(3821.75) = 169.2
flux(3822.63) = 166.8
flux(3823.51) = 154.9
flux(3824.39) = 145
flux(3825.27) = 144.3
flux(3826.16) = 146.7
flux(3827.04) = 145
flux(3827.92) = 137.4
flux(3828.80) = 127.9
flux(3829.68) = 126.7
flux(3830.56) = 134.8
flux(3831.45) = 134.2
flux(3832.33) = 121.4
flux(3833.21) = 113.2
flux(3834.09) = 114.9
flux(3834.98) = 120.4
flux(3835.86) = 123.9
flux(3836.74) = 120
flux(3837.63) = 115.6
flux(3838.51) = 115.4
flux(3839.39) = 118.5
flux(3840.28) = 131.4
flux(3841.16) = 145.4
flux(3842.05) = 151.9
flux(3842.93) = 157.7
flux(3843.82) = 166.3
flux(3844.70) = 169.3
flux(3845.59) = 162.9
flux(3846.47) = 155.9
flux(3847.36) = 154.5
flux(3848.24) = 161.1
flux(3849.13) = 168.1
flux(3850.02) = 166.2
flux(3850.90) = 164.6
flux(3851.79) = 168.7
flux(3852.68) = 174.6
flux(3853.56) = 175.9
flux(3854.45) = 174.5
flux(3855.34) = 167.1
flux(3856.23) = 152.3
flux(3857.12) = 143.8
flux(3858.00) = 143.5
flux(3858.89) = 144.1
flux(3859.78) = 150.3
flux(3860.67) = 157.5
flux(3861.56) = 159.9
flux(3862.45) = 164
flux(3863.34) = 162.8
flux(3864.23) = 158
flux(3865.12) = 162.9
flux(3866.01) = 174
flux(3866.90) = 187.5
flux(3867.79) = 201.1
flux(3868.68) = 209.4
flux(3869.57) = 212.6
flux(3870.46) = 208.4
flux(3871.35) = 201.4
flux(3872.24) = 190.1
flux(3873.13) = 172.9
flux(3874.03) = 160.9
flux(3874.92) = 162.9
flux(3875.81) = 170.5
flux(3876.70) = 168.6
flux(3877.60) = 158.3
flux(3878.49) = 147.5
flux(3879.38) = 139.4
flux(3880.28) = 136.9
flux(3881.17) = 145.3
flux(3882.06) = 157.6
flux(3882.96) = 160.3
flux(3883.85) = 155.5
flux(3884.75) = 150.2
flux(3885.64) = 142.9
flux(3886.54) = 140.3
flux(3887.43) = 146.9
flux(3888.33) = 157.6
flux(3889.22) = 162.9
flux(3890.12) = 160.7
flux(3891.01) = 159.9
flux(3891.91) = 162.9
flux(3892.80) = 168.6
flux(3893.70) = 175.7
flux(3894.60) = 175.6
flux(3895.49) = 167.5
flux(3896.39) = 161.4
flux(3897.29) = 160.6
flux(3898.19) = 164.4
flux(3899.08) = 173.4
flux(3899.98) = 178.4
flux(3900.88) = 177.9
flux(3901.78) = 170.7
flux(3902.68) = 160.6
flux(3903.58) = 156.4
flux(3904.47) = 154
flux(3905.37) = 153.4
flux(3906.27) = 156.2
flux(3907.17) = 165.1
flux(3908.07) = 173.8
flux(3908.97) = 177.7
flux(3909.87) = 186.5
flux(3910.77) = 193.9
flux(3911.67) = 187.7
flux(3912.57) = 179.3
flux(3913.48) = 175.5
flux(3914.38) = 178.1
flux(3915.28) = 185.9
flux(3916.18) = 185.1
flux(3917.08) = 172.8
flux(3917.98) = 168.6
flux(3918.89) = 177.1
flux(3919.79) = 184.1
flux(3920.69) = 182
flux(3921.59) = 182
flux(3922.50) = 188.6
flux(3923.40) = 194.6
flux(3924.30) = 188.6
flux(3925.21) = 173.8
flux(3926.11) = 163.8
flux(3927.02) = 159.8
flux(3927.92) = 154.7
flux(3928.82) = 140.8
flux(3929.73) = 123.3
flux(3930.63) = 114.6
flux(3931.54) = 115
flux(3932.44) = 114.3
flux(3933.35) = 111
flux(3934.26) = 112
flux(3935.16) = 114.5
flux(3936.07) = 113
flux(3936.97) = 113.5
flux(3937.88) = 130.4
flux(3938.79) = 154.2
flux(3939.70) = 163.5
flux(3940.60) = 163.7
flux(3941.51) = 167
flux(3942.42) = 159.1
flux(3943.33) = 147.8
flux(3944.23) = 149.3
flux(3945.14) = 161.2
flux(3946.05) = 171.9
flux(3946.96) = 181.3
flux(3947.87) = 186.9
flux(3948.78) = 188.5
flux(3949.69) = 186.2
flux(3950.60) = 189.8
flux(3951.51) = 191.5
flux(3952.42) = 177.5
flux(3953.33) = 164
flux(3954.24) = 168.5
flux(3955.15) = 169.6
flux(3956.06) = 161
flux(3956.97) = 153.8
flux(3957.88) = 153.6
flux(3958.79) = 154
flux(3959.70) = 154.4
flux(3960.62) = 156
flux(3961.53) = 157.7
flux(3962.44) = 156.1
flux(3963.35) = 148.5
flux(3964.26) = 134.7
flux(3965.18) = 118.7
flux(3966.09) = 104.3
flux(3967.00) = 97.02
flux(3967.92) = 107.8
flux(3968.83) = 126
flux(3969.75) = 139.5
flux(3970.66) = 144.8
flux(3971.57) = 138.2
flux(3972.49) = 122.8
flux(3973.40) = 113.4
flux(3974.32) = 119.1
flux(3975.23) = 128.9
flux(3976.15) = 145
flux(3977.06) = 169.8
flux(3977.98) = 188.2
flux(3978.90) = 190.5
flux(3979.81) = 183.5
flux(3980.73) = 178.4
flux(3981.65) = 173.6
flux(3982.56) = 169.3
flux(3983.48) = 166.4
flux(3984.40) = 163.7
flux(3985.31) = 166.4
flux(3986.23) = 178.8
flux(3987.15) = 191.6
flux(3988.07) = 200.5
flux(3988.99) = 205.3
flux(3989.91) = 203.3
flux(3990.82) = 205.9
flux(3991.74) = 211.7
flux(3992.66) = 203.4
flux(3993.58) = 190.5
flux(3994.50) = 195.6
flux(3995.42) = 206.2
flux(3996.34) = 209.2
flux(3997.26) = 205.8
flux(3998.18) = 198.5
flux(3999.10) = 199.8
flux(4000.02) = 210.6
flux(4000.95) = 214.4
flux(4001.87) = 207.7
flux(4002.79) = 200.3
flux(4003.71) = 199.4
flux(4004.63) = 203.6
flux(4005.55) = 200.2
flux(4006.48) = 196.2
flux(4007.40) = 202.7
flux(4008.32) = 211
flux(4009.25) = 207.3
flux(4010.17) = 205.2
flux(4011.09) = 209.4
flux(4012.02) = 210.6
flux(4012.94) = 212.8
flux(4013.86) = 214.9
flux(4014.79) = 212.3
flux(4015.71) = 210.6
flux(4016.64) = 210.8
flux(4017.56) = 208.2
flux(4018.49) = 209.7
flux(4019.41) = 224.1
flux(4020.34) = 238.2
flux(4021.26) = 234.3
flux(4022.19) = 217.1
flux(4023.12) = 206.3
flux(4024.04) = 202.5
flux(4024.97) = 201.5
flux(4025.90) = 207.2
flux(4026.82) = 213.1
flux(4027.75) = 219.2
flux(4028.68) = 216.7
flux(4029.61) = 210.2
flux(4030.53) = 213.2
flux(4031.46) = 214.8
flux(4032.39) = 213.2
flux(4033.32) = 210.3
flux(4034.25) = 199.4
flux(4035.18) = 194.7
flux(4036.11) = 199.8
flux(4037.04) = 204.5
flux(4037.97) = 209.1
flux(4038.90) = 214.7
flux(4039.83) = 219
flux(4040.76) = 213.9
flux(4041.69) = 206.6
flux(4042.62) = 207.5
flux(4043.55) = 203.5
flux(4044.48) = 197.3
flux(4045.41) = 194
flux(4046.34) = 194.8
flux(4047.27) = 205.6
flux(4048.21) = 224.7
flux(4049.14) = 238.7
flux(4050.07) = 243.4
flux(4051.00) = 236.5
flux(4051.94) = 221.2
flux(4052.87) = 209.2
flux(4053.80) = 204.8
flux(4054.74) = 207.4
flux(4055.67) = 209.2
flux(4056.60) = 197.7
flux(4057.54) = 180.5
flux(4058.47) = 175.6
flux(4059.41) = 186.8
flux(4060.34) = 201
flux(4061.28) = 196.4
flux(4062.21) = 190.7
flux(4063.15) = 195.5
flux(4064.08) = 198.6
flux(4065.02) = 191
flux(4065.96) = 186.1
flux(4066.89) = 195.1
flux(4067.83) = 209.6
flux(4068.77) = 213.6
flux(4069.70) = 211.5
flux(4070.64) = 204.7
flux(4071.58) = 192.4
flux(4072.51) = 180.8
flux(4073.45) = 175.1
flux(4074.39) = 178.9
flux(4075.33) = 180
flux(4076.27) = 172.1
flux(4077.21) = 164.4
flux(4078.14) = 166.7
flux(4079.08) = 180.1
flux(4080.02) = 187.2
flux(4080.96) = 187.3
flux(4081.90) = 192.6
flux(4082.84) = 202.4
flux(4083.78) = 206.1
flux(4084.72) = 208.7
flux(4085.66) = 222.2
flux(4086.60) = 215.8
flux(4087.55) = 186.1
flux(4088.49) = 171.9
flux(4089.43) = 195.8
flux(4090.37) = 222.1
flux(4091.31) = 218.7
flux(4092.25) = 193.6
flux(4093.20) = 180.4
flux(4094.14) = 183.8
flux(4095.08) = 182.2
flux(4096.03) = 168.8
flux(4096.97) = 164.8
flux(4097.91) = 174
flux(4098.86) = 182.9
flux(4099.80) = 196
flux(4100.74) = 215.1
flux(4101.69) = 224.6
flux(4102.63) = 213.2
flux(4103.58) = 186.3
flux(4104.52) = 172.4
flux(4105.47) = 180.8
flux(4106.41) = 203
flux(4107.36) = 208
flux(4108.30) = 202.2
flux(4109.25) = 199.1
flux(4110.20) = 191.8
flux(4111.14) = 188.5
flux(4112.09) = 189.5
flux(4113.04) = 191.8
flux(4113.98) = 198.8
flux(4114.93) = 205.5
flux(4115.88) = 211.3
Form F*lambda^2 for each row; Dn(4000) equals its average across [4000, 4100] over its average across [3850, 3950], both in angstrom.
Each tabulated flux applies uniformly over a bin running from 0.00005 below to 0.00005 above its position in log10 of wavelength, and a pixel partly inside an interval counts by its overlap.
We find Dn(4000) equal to 1.3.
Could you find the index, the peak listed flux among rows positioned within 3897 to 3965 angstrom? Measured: 194.6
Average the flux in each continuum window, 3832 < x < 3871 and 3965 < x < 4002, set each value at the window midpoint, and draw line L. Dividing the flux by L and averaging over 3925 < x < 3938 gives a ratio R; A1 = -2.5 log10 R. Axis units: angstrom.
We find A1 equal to 0.26 mag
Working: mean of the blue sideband 156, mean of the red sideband 171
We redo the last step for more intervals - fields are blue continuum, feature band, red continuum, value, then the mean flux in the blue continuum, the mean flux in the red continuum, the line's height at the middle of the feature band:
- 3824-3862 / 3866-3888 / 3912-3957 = -0.11 mag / 146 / 161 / 152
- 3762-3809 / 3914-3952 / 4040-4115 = 0.09 mag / 150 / 197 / 174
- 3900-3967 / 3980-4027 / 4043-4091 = -0.13 mag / 160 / 198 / 180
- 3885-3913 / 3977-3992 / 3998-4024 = 0.08 mag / 166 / 210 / 200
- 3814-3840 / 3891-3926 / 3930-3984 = -0.19 mag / 139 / 150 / 146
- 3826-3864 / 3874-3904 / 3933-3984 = -0.08 mag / 147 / 152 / 149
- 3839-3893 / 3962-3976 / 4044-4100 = 0.37 mag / 162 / 196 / 179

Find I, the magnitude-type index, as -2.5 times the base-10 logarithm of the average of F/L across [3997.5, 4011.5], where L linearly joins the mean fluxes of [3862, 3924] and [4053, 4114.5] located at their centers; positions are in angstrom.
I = -0.12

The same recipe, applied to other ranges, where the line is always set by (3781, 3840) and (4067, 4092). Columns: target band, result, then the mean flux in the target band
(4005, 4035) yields -0.148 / 211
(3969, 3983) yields 0.158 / 153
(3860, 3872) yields -0.143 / 181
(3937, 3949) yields 0.068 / 161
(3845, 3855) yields -0.068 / 166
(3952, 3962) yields 0.084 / 161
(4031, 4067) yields -0.088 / 205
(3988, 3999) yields -0.132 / 203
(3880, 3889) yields 0.082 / 150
